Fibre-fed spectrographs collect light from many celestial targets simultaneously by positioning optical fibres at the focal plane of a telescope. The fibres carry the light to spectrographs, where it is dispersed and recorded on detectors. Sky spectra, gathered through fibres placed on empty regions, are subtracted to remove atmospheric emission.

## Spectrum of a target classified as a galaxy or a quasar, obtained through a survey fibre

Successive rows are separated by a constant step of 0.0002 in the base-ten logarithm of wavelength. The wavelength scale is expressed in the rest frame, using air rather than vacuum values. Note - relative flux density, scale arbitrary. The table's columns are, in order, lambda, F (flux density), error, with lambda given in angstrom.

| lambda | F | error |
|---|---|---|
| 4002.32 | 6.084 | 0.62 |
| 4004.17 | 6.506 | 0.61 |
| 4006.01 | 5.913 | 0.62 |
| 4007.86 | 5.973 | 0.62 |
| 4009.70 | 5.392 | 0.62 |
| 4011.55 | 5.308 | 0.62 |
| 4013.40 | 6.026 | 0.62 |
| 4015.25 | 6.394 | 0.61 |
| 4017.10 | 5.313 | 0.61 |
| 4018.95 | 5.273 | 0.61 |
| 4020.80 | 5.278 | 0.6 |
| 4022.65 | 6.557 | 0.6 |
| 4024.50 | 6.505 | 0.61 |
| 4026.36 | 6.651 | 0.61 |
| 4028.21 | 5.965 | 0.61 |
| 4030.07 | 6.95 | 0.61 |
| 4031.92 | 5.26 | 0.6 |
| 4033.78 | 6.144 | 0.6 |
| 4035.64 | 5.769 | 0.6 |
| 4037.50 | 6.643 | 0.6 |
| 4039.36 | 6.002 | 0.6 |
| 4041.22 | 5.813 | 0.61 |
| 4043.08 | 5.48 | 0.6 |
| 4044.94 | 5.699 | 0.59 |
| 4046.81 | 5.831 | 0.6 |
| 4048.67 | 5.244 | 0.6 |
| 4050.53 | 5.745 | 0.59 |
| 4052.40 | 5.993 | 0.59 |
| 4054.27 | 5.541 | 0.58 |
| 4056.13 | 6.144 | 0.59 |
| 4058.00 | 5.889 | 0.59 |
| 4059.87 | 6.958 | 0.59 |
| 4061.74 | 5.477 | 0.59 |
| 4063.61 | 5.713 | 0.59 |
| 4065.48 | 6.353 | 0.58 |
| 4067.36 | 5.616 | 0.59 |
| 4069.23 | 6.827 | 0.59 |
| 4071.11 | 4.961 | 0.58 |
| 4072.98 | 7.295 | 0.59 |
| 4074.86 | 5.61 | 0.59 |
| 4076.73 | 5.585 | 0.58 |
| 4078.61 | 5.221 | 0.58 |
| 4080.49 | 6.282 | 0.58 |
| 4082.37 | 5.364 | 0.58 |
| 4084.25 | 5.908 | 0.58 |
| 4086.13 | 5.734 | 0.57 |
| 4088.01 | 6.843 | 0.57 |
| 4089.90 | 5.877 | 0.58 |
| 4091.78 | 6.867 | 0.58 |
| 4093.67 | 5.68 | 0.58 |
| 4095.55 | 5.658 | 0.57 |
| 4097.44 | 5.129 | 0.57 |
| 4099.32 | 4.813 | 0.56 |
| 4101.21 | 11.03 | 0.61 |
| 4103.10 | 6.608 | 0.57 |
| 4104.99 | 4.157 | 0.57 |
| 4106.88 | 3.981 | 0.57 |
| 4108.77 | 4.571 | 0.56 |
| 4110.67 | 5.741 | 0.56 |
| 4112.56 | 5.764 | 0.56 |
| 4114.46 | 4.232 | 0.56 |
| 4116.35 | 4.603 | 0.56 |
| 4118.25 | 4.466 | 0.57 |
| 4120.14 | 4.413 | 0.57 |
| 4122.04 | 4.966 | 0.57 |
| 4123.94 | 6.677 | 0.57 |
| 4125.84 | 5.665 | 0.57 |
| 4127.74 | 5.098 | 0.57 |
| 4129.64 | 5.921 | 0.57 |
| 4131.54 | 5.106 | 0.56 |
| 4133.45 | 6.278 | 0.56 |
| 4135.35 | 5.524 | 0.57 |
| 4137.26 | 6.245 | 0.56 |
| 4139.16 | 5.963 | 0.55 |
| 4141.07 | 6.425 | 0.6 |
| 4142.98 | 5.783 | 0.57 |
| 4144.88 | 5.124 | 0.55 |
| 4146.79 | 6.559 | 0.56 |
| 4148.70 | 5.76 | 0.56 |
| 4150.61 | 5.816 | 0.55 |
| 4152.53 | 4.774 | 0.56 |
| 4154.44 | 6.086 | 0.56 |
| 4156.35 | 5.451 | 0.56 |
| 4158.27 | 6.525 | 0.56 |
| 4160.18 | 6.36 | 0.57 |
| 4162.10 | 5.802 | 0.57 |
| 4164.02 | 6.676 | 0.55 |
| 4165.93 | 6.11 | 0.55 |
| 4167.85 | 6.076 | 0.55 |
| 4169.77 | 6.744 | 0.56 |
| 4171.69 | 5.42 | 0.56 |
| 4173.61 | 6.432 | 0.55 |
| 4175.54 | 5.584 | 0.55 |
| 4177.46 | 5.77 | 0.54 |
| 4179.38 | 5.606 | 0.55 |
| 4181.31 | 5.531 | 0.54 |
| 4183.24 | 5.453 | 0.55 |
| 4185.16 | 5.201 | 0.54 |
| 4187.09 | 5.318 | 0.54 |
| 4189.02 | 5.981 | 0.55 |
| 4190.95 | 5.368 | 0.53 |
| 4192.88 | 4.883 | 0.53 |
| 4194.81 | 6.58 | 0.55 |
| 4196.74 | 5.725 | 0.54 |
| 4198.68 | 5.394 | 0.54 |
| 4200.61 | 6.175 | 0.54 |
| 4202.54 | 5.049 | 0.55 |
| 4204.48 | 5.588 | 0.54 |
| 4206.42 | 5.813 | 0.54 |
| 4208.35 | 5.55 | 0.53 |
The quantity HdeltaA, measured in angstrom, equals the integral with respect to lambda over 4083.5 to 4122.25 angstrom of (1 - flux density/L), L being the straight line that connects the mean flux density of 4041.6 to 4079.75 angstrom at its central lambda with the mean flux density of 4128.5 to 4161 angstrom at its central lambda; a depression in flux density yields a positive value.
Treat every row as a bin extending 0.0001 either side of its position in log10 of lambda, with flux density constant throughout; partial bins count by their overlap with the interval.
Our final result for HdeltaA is 1.8 angstrom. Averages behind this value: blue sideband 5.86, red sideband 5.86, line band 5.58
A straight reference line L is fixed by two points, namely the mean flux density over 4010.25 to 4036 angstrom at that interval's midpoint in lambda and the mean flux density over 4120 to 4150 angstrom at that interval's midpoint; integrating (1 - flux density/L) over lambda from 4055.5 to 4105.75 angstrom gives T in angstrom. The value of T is -1.85 angstrom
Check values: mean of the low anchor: 5.95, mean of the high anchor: 5.76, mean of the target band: 6.07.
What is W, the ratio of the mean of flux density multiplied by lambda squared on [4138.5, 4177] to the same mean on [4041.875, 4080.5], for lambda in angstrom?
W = 1.1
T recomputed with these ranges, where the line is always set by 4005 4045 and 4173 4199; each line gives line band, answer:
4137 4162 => -0.91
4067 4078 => -0.26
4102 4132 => 3.13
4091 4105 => -1.41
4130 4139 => -0.14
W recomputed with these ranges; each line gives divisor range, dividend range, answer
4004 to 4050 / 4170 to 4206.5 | 1.03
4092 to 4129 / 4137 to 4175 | 1.12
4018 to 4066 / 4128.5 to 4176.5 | 1.05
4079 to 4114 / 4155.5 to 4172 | 1.09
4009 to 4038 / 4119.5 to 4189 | 1.04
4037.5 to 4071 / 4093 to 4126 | 0.95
